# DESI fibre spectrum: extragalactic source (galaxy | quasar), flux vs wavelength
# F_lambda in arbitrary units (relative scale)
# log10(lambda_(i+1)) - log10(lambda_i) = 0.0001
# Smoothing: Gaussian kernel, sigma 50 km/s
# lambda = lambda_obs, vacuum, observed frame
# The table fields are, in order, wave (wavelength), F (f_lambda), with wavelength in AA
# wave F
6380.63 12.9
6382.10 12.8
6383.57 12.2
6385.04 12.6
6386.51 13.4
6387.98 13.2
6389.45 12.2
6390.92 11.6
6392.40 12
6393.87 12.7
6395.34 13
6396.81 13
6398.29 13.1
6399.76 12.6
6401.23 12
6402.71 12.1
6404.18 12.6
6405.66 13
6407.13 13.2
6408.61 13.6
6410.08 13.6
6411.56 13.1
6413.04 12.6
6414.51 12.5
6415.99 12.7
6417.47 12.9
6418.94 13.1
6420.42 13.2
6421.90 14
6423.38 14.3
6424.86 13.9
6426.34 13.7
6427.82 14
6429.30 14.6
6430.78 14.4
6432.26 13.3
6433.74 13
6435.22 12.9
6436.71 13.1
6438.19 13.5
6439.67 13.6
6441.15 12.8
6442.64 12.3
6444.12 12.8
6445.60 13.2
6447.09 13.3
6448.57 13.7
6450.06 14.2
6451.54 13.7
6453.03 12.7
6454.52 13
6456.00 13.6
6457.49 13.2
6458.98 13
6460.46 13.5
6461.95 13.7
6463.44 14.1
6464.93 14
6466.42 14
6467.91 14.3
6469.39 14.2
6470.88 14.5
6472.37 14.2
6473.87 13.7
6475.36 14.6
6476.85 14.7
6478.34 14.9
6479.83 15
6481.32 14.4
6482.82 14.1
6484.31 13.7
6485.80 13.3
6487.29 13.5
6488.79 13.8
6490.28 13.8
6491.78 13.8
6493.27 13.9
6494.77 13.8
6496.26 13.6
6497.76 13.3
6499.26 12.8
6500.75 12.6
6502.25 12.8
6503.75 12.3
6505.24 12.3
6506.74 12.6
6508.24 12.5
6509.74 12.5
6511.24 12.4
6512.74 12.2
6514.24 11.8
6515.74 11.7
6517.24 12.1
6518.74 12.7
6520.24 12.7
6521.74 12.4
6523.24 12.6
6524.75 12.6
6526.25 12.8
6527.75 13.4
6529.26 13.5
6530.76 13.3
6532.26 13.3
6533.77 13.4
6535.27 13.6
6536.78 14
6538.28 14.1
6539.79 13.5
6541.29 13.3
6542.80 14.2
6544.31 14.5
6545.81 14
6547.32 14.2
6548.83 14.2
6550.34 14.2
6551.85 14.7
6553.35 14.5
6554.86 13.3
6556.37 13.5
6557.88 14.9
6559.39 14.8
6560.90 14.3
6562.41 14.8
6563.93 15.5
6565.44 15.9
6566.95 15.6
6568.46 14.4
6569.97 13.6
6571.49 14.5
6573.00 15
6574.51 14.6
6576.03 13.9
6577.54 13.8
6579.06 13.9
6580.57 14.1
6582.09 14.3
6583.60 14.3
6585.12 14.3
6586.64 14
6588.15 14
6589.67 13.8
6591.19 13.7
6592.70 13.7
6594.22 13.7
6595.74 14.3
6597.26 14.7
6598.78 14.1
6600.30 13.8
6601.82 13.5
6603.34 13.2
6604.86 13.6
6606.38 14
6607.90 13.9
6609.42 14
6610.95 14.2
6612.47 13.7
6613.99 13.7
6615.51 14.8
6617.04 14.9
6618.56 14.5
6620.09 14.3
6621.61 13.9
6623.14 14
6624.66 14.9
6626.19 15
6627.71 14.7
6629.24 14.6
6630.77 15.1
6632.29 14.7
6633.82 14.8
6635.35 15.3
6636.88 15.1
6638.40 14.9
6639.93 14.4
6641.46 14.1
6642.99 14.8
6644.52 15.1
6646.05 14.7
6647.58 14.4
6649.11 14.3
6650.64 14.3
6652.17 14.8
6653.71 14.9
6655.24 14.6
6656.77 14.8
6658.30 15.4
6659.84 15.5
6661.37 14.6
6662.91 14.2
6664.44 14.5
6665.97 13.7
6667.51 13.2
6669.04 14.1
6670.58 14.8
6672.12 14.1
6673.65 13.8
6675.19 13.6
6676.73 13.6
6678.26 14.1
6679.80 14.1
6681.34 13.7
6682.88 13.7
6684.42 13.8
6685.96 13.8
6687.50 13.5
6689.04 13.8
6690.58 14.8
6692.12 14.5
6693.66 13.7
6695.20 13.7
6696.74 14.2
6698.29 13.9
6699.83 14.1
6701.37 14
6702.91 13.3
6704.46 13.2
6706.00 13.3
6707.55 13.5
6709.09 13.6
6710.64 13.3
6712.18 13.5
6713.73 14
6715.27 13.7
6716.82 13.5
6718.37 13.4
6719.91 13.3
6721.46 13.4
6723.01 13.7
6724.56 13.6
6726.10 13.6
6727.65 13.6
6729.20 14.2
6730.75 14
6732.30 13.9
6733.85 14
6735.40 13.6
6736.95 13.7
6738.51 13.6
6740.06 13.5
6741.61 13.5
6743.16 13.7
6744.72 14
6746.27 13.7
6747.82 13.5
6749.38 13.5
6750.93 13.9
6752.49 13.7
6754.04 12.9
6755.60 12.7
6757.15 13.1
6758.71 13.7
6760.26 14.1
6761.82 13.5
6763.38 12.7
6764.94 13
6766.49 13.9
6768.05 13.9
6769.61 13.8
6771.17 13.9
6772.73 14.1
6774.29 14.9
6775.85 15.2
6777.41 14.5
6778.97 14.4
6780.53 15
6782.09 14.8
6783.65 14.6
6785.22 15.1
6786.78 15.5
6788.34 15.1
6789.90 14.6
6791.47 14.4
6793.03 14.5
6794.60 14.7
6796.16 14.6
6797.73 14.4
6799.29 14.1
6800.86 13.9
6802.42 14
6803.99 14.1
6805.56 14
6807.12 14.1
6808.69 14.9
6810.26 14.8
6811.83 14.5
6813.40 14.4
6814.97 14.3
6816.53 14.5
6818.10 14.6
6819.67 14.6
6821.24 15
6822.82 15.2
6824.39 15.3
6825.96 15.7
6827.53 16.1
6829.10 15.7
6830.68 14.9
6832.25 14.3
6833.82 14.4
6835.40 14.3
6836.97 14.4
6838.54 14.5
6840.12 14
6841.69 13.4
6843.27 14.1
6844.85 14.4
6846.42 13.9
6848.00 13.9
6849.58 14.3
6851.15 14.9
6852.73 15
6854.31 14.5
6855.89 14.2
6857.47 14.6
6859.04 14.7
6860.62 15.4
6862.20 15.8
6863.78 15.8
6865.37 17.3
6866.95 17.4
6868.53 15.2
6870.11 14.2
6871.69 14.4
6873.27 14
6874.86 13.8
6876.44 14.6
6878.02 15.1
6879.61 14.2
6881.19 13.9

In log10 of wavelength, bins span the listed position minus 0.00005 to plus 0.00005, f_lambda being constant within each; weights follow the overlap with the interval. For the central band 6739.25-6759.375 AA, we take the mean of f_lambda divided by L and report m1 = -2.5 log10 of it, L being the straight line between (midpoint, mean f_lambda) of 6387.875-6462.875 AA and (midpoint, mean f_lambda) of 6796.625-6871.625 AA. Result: 0.07 mag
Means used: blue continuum 13.2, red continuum 14.7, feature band 13.5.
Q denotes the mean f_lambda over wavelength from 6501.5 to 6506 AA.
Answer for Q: 12.5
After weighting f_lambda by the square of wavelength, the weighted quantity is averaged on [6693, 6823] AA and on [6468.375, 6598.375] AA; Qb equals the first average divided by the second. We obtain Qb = 1.09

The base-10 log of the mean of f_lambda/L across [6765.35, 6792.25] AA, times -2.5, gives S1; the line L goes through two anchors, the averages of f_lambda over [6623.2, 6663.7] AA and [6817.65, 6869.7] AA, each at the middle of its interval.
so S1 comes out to 0.022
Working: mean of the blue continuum 14.8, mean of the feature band 14.6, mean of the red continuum 14.9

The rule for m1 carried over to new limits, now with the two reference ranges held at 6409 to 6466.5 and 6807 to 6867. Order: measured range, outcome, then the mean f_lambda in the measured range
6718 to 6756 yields 0.06 mag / 13.6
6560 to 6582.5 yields -0.05 mag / 14.5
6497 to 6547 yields 0.06 mag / 13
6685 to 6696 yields 0.02 mag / 14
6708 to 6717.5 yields 0.06 mag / 13.6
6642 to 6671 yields -0.03 mag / 14.6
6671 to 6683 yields 0.03 mag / 13.9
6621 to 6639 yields -0.05 mag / 14.8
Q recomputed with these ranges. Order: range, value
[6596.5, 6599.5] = 14.4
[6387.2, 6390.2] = 12.7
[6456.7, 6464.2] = 13.5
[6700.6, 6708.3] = 13.5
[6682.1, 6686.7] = 13.8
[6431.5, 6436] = 13.1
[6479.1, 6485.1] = 14.3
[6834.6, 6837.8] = 14.4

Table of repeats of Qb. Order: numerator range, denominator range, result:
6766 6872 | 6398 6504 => 1.22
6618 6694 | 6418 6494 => 1.11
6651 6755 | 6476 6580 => 1.07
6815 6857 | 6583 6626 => 1.11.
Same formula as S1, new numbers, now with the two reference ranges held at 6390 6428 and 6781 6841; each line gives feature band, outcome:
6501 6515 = 0.086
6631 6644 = -0.065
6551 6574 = -0.077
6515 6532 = 0.061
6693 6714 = 0.043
